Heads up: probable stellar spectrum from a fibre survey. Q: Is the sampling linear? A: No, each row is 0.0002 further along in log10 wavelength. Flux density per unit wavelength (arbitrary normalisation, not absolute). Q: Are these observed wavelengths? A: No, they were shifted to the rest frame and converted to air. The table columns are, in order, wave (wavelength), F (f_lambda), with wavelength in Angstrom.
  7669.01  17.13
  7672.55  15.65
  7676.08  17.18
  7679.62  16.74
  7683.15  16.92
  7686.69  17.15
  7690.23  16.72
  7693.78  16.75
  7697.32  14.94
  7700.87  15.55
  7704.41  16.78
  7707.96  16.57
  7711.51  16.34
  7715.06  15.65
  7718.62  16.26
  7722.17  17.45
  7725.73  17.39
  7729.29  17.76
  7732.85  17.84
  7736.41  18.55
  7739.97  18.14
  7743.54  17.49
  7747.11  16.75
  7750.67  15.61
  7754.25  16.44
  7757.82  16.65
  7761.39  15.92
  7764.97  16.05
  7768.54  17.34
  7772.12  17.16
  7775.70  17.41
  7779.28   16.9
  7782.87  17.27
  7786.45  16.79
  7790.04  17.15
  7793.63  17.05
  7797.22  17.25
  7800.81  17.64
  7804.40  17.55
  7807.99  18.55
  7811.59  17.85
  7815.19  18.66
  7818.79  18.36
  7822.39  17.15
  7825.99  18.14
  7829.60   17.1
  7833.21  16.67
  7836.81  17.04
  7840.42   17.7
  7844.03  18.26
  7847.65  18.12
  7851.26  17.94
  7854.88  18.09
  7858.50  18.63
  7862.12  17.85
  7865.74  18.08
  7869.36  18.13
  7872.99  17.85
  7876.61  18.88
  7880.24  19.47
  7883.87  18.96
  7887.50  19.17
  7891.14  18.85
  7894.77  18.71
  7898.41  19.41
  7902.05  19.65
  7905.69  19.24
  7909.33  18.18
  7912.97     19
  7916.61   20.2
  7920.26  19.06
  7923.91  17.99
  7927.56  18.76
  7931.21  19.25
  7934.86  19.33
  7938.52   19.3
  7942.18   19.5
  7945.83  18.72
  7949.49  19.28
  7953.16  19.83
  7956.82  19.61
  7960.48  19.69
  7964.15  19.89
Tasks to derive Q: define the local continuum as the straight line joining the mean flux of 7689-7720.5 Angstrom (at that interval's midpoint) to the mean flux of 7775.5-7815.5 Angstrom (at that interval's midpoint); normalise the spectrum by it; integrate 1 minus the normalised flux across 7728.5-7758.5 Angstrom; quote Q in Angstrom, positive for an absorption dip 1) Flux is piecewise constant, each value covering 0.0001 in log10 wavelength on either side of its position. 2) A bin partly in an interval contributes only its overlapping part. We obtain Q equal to -1.0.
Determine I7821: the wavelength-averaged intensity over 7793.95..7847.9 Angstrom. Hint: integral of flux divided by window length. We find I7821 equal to 17.7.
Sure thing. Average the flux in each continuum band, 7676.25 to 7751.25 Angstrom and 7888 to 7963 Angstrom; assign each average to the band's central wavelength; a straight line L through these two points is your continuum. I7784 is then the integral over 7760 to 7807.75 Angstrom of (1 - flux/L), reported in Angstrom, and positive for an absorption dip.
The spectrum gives 1.4 Angstrom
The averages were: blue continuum 16.9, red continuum 19.2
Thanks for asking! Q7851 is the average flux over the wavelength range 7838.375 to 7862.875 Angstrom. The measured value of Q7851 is 18.1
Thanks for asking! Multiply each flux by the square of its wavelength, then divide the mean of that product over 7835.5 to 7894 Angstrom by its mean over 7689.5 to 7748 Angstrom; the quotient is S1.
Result 1.13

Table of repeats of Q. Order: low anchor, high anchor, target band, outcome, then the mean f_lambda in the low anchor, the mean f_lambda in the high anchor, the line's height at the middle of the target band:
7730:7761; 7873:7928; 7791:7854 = 1.26 Angstrom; 17.1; 19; 18.1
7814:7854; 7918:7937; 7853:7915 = -1.20 Angstrom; 17.7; 18.9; 18.4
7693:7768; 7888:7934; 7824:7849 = 0.72 Angstrom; 16.7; 19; 18.1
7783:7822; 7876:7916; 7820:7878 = 1.63 Angstrom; 17.7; 19.1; 18.4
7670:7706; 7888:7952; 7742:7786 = 1.45 Angstrom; 16.5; 19.1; 17.3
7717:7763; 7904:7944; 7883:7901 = -0.31 Angstrom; 17.1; 19.1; 18.7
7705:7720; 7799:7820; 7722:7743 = -1.56 Angstrom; 16.2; 18.1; 16.6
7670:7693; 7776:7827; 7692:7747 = 0.37 Angstrom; 16.7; 17.6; 17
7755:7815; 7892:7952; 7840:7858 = -0.01 Angstrom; 17.2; 19.1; 18.1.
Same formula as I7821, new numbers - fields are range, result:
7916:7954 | 19.1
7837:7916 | 18.6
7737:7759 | 16.9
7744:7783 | 16.7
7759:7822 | 17.3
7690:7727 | 16.4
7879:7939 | 19.1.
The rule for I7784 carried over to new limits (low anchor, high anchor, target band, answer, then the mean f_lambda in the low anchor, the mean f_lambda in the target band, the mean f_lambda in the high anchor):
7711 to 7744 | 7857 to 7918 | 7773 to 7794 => 0.9 Angstrom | 17.3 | 17.1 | 18.8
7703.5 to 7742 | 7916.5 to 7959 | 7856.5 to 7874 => 0.4 Angstrom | 17.2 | 18.1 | 19.2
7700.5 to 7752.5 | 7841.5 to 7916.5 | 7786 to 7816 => 0.3 Angstrom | 17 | 17.6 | 18.7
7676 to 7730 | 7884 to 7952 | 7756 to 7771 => 0.7 Angstrom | 16.6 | 16.5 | 19.1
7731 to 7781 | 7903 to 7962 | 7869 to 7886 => -0.2 Angstrom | 17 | 18.7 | 19.2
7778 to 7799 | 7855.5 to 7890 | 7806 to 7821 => -0.7 Angstrom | 17.1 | 18.3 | 18.5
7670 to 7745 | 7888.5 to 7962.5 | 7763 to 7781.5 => 0.6 Angstrom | 16.8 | 17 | 19.2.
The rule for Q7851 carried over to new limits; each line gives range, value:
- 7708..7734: 16.9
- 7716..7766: 17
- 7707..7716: 16.2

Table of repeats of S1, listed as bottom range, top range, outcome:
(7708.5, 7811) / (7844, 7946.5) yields 1.14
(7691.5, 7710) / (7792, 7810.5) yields 1.12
